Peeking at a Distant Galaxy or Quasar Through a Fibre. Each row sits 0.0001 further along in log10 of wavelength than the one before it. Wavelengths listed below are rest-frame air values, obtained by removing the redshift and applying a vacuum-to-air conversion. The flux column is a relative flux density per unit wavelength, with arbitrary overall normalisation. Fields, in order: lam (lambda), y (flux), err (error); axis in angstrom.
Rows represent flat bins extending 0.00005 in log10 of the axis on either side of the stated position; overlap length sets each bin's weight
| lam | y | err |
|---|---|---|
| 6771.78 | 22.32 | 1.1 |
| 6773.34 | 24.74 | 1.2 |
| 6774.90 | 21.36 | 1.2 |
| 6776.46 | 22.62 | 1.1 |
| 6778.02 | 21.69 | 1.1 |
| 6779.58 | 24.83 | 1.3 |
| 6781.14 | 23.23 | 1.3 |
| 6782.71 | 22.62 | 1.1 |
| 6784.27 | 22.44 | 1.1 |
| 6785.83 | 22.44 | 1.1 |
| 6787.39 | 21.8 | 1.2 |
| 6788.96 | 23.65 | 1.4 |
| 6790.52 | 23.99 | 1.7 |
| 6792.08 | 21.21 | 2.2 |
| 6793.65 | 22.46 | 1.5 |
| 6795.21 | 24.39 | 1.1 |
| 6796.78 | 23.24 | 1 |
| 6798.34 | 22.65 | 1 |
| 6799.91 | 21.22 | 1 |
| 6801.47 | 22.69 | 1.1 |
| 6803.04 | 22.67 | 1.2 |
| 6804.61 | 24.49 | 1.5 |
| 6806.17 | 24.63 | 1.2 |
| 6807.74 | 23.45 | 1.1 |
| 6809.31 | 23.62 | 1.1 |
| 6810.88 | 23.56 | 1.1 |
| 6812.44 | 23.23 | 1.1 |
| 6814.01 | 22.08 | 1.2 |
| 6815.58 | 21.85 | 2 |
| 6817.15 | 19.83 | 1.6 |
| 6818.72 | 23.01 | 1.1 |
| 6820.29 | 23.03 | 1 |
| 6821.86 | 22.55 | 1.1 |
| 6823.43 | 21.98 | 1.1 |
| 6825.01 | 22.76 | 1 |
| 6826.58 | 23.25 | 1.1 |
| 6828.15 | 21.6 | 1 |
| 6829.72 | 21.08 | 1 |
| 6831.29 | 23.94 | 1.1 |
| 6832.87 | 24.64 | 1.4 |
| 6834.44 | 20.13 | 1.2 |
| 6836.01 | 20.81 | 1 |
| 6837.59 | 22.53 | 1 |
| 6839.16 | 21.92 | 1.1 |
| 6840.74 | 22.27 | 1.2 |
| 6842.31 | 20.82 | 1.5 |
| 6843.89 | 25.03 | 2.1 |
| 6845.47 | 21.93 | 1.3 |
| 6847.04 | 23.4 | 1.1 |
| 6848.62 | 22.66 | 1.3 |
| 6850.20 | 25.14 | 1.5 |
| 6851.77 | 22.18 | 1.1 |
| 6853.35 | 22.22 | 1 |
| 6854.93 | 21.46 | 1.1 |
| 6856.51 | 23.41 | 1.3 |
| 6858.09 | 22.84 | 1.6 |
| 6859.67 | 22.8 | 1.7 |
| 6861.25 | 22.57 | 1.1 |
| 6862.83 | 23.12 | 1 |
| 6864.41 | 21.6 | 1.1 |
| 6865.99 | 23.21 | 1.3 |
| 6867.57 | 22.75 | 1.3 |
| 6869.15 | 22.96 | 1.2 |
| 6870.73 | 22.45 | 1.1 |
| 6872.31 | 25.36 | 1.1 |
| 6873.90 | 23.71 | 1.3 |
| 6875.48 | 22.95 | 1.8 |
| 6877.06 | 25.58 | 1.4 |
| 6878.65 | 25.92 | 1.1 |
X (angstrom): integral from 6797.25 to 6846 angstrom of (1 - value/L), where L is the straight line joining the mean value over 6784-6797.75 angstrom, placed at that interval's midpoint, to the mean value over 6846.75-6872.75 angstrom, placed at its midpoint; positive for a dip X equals 0.68 angstrom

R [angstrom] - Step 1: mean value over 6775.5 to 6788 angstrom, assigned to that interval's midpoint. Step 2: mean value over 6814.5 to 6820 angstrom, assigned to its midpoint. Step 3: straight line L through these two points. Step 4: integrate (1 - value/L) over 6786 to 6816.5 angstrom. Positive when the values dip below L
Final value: -1.1 angstrom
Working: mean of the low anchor 22.7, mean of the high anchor 21.7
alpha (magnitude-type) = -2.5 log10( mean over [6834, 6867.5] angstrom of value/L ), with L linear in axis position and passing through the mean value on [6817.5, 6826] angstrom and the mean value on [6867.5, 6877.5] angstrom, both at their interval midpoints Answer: 0.03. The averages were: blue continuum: 22.5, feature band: 22.5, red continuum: 23.7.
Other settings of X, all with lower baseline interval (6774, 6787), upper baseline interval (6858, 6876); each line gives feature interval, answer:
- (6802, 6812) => -0.4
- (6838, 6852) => 0.1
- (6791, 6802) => 0.1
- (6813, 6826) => 0.4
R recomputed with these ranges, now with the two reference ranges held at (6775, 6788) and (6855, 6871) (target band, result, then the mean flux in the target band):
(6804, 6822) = -0.21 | 23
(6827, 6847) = 0.37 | 22.3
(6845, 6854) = -0.10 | 23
